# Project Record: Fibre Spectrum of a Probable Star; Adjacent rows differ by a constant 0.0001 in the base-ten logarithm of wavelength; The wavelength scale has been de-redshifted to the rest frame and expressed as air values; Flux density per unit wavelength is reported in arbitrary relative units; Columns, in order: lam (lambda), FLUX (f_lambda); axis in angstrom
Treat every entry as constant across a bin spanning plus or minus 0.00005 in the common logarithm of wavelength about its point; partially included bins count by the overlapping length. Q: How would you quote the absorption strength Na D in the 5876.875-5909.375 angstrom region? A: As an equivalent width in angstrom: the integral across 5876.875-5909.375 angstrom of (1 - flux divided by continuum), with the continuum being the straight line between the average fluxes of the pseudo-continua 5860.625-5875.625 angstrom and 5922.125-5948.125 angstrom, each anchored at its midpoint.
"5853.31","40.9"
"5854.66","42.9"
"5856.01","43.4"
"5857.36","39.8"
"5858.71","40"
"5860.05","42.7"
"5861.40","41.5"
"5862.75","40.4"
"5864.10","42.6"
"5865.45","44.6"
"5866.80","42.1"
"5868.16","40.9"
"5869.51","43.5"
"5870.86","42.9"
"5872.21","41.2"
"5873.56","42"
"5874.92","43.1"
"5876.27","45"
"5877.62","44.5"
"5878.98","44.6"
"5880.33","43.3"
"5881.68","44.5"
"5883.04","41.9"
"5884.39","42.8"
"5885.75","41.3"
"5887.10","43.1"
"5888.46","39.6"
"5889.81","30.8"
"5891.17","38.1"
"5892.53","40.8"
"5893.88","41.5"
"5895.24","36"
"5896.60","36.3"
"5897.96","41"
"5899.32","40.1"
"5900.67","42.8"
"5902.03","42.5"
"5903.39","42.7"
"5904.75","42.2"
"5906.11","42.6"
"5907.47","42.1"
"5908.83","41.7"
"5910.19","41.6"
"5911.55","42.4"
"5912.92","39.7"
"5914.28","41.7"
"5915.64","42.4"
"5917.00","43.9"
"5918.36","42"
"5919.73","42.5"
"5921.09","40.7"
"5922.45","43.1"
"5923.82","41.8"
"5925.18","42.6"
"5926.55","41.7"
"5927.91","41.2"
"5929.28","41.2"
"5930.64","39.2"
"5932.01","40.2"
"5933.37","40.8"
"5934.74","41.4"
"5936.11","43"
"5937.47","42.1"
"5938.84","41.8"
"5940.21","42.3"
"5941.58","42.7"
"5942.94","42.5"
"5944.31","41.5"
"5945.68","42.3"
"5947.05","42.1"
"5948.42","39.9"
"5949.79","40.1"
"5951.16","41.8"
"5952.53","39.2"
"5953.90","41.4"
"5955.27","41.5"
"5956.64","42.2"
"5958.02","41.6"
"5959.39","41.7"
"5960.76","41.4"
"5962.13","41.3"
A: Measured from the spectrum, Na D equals 0.72 angstrom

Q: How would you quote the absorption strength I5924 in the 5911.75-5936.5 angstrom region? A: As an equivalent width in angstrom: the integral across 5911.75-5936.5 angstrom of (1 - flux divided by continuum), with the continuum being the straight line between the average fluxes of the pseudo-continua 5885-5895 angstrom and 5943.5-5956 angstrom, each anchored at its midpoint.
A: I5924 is -0.8 angstrom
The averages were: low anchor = 39.2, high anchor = 41.1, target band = 41.6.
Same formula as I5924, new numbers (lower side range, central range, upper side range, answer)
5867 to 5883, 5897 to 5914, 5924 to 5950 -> 0.3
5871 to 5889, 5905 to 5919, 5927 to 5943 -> 0.0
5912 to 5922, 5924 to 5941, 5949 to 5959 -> 0.0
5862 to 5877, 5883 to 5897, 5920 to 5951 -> 1.0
